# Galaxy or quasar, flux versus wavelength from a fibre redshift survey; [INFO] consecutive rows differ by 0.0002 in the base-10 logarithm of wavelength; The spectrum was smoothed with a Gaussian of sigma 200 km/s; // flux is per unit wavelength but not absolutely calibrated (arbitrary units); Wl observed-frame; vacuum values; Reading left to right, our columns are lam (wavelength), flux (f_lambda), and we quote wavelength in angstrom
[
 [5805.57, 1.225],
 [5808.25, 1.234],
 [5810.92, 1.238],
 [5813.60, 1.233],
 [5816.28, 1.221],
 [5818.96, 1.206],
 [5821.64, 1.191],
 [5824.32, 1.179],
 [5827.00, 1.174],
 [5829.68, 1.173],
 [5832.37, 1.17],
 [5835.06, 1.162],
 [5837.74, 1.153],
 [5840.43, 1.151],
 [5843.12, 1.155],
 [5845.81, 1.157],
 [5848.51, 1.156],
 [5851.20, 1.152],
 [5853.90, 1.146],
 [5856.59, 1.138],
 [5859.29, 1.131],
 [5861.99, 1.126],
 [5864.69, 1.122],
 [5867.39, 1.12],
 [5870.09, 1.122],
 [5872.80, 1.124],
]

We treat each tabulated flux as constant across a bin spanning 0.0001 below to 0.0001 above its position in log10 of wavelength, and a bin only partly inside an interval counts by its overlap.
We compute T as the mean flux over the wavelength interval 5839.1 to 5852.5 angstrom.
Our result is 1.15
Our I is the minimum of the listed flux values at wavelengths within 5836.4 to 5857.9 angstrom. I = 1.138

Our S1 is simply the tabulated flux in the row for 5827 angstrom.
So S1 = 1.174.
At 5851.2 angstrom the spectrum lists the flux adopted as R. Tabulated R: 1.152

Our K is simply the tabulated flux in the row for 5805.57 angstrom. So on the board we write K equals 1.225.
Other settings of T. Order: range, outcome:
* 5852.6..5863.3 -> 1.14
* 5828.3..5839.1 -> 1.16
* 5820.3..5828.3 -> 1.18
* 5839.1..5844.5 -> 1.15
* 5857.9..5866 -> 1.13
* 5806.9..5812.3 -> 1.24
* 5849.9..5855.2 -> 1.15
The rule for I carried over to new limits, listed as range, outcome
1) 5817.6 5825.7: 1.179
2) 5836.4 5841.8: 1.151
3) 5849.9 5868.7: 1.12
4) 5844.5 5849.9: 1.156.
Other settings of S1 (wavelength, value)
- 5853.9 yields 1.146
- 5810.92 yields 1.238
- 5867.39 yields 1.12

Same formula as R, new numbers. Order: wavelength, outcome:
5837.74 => 1.153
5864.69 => 1.122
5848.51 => 1.156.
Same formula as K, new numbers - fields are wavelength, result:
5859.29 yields 1.131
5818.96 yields 1.206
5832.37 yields 1.17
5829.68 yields 1.173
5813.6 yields 1.233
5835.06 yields 1.162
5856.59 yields 1.138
